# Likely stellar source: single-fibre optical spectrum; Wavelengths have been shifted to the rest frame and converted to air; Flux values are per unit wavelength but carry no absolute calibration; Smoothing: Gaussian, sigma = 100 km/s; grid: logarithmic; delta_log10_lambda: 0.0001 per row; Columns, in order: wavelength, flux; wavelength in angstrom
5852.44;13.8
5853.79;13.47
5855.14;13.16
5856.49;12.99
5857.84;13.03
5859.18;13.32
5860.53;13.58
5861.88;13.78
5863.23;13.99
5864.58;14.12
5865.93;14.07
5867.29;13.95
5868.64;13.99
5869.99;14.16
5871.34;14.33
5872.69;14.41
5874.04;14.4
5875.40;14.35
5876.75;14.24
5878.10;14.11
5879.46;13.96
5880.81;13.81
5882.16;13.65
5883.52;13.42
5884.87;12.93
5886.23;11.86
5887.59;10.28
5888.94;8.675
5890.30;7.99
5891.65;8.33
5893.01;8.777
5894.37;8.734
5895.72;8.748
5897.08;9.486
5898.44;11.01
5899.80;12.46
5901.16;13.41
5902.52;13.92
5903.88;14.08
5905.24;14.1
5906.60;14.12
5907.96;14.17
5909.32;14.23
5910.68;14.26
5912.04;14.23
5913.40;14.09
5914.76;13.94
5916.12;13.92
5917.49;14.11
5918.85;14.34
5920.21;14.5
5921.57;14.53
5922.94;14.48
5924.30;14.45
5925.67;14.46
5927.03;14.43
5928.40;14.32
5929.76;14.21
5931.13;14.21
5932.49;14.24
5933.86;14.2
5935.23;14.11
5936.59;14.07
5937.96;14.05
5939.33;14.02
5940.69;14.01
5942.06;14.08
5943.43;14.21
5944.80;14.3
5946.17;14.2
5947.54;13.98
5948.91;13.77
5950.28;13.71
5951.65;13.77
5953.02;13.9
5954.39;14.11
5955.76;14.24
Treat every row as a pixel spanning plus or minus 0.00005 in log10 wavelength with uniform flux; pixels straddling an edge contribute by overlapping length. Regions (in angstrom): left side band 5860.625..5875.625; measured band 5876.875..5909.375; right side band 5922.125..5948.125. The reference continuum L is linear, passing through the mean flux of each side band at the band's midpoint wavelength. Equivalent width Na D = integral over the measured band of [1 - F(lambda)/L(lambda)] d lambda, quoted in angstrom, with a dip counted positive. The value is 5.1 angstrom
